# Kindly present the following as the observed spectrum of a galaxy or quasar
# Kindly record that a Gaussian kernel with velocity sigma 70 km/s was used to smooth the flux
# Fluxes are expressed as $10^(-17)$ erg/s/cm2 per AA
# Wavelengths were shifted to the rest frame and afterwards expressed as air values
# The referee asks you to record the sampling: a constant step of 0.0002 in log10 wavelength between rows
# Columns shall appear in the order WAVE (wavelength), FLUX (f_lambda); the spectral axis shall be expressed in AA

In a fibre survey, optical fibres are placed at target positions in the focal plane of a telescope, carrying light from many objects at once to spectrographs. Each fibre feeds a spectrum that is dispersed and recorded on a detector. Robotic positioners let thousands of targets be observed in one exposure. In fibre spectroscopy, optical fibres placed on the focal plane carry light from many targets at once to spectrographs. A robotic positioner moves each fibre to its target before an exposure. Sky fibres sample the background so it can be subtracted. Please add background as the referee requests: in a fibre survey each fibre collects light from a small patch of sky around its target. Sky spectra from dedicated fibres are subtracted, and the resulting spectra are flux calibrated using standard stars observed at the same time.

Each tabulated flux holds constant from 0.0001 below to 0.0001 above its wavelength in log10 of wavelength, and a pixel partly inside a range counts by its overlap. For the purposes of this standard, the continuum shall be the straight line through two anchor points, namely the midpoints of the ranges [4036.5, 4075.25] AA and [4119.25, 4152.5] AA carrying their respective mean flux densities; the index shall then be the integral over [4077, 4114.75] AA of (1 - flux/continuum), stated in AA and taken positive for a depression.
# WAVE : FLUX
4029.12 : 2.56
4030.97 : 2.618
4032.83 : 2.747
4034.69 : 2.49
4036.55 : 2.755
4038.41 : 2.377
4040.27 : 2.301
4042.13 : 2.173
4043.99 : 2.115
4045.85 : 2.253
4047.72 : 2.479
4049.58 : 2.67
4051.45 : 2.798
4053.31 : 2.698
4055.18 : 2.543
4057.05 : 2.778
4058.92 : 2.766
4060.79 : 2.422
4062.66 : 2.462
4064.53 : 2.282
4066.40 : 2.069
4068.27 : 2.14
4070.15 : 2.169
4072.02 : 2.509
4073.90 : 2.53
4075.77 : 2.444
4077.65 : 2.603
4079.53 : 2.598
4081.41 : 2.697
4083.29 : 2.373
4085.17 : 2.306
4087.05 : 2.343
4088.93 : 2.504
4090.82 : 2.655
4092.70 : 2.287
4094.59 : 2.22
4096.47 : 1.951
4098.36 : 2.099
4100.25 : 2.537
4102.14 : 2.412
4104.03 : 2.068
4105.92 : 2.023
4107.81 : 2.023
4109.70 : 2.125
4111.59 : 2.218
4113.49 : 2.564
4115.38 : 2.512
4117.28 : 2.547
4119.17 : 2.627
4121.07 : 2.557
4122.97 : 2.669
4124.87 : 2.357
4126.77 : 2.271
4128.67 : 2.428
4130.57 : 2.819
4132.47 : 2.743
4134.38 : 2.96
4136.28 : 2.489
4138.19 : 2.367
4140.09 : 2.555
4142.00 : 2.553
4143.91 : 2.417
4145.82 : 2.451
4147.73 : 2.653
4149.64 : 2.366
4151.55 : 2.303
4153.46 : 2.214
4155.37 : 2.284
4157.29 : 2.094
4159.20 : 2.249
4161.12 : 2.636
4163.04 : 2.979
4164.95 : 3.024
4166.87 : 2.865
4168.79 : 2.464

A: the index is 2.32 AA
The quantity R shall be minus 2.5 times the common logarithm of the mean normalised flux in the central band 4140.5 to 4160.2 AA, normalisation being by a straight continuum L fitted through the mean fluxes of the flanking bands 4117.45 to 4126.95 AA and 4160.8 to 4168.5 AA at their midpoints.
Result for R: 0.16 mag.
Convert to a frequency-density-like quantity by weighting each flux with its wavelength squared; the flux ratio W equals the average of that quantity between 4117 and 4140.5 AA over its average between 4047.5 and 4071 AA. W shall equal 1.07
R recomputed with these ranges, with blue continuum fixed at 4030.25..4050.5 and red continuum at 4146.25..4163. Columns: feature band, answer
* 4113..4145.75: -0.066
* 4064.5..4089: 0.014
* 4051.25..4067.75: -0.033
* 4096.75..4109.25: 0.113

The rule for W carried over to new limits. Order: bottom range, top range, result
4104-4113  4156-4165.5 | 1.24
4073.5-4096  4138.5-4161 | 1.00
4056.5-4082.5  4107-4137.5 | 1.04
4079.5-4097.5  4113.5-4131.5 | 1.08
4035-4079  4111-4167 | 1.07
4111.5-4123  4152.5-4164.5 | 0.98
